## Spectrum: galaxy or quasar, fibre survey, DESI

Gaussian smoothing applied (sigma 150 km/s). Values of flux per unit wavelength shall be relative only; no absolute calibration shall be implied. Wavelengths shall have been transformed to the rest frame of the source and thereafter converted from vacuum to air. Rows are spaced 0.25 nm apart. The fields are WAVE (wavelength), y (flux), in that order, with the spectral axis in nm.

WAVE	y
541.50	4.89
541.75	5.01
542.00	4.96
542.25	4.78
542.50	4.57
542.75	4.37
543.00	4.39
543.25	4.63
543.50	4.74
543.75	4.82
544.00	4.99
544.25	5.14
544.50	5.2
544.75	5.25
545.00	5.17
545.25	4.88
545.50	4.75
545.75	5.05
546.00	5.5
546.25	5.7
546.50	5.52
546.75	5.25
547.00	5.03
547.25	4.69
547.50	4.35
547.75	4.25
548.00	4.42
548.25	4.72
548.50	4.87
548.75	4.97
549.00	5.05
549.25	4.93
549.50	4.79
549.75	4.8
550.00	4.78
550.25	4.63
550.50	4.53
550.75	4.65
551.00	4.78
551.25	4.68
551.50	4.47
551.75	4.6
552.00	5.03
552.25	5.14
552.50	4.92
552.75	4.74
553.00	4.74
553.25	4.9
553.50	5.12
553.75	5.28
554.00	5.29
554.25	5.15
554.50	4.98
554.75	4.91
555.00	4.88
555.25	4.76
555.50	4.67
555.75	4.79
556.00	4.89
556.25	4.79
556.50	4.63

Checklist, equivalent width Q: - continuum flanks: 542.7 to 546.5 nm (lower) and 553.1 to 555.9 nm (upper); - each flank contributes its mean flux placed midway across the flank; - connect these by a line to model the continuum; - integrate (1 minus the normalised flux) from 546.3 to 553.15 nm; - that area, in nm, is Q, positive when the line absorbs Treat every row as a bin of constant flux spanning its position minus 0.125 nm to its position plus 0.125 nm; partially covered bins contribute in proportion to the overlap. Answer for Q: 0.26 nm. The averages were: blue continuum 5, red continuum 4.97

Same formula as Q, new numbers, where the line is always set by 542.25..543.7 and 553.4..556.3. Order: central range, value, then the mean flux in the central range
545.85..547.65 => -0.168 nm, 5.13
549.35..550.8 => 0.031 nm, 4.7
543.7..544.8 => -0.112 nm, 5.09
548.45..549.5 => -0.038 nm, 4.94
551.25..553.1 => 0.029 nm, 4.8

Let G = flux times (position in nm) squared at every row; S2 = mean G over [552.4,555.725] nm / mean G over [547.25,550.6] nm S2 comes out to 1.07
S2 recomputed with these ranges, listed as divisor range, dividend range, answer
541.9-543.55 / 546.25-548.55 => 1.06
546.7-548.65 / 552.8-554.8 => 1.10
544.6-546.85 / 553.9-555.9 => 0.97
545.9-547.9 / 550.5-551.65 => 0.94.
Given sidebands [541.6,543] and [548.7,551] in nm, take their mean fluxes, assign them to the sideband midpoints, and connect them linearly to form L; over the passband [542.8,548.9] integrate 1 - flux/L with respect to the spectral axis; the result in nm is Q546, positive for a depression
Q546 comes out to -0.23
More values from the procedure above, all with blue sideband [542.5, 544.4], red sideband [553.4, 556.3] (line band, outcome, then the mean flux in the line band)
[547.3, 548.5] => 0.080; 4.5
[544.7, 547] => -0.215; 5.22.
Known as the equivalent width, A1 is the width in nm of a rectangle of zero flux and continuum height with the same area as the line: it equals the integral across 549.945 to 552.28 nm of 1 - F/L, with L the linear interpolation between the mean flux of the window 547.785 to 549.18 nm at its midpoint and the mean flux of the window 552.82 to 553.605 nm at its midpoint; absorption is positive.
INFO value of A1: 0.07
